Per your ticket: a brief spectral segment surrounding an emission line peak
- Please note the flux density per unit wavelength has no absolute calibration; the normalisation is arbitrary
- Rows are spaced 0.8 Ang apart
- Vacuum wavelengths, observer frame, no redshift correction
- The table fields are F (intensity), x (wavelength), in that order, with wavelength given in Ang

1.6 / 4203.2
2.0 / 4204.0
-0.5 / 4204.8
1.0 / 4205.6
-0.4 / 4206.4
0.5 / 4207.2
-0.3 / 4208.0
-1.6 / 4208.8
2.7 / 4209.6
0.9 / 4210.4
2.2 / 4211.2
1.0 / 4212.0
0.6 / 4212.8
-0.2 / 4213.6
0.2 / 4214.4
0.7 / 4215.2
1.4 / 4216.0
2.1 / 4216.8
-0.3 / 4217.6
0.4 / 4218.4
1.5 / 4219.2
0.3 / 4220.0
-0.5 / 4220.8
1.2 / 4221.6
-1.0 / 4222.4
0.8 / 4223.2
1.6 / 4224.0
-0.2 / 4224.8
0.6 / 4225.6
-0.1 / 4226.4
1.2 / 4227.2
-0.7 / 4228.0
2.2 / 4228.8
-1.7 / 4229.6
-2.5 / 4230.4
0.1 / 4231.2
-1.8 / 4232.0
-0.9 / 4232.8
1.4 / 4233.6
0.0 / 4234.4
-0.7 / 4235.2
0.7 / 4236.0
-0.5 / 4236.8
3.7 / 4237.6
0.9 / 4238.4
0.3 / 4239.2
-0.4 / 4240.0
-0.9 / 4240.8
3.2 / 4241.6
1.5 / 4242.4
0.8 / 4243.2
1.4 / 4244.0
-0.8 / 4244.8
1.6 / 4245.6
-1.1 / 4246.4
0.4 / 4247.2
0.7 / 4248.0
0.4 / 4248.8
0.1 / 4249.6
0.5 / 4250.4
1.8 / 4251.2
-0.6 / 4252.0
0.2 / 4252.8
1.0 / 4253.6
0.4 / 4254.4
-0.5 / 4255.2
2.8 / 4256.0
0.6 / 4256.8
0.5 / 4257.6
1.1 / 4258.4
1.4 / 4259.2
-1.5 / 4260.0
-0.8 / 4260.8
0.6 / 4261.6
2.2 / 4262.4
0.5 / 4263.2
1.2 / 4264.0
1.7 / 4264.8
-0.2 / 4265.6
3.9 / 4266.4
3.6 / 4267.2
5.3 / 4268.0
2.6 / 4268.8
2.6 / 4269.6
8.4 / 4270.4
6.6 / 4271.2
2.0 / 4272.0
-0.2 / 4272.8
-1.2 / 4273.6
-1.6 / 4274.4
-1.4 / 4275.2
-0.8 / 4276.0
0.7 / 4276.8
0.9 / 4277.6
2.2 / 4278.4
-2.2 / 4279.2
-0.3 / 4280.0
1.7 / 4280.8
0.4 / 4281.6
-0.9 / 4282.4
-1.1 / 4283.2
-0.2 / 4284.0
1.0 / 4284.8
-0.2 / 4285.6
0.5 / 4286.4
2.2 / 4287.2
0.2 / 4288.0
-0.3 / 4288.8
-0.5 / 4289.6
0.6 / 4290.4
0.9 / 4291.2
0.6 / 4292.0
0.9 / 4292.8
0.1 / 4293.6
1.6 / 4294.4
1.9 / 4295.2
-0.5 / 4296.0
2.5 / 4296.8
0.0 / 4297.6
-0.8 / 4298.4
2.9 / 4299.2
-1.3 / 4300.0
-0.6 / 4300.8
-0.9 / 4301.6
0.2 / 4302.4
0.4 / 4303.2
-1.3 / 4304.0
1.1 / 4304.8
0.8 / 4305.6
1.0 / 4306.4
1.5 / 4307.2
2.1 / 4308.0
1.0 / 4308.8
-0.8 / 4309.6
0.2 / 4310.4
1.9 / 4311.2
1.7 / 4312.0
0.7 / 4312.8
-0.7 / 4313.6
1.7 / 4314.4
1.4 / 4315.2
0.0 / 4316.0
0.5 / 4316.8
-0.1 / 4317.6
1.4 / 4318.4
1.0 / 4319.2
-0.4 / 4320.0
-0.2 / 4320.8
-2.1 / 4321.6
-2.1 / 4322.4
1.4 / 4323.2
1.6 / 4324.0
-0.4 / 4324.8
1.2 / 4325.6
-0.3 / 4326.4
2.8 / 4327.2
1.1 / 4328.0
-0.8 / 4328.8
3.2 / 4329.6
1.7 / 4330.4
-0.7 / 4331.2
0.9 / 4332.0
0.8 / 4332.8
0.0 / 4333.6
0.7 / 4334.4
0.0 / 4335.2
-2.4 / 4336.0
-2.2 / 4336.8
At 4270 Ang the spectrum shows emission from [O II] 3727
